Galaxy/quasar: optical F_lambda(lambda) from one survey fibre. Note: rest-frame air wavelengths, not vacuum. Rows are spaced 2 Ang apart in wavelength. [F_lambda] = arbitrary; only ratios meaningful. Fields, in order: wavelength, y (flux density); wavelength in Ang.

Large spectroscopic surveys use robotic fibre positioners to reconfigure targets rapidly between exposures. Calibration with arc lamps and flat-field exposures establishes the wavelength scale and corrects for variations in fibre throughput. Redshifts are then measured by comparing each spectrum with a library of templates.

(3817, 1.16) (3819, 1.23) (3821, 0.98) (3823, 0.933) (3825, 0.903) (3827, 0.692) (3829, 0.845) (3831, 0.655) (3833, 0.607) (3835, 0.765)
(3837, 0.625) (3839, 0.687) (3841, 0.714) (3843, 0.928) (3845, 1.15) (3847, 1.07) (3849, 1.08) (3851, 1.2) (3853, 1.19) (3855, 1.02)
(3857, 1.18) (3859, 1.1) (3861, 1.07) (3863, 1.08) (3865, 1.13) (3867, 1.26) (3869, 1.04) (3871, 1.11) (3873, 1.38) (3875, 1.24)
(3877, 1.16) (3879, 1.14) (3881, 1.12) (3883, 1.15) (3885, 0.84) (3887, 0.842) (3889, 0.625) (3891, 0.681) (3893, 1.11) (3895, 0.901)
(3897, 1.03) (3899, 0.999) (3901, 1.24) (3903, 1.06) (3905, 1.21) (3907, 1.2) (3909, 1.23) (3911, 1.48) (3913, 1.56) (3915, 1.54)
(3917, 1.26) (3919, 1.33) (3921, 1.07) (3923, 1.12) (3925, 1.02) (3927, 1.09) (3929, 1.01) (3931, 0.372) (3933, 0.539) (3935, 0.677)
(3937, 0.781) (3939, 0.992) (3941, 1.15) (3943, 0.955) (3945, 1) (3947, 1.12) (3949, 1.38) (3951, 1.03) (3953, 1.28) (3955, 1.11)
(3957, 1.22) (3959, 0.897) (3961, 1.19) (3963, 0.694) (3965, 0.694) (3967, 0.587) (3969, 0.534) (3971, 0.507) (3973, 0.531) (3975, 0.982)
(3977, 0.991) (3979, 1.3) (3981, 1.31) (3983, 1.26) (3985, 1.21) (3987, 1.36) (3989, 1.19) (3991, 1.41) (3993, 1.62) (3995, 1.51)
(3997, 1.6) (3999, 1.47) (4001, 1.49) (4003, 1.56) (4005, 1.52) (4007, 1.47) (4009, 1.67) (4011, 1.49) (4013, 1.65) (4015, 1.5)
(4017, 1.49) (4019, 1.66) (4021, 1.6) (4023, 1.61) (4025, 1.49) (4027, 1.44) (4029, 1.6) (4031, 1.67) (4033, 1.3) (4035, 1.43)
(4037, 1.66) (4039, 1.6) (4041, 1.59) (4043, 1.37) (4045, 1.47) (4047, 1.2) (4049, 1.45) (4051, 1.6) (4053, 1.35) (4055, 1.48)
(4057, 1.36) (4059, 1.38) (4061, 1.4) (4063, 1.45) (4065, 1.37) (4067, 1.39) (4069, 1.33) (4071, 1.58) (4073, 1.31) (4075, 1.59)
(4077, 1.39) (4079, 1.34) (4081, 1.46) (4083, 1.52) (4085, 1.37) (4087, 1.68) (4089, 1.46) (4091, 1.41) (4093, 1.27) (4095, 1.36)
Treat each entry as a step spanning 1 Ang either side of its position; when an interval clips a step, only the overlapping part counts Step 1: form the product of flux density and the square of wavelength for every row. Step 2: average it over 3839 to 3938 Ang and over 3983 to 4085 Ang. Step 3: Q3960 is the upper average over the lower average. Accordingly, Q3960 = 1.49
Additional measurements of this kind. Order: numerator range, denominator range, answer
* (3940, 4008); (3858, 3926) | 1.07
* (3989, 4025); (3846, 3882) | 1.45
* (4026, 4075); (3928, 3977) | 1.72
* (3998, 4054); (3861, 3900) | 1.56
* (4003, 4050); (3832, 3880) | 1.59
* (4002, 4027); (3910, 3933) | 1.43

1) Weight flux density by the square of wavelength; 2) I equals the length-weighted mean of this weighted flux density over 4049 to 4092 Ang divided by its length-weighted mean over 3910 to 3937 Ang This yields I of 1.4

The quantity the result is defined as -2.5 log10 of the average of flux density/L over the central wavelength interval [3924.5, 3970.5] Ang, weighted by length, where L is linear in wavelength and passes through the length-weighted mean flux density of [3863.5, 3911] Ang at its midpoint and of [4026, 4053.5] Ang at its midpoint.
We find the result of 0.32 mag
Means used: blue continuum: 1.08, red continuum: 1.48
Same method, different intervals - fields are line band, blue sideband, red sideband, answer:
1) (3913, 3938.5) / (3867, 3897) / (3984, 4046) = 0.17 mag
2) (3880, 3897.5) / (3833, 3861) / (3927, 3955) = 0.05 mag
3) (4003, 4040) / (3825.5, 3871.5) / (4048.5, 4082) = -0.16 mag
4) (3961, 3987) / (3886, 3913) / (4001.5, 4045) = 0.43 mag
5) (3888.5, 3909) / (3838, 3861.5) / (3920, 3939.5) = -0.11 mag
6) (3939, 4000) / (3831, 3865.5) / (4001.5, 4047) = 0.23 mag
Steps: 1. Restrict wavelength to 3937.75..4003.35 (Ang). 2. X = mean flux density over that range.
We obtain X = 1.12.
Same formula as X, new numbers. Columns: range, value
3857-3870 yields 1.12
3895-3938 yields 1.08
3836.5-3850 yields 0.903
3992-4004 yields 1.54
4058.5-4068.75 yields 1.39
